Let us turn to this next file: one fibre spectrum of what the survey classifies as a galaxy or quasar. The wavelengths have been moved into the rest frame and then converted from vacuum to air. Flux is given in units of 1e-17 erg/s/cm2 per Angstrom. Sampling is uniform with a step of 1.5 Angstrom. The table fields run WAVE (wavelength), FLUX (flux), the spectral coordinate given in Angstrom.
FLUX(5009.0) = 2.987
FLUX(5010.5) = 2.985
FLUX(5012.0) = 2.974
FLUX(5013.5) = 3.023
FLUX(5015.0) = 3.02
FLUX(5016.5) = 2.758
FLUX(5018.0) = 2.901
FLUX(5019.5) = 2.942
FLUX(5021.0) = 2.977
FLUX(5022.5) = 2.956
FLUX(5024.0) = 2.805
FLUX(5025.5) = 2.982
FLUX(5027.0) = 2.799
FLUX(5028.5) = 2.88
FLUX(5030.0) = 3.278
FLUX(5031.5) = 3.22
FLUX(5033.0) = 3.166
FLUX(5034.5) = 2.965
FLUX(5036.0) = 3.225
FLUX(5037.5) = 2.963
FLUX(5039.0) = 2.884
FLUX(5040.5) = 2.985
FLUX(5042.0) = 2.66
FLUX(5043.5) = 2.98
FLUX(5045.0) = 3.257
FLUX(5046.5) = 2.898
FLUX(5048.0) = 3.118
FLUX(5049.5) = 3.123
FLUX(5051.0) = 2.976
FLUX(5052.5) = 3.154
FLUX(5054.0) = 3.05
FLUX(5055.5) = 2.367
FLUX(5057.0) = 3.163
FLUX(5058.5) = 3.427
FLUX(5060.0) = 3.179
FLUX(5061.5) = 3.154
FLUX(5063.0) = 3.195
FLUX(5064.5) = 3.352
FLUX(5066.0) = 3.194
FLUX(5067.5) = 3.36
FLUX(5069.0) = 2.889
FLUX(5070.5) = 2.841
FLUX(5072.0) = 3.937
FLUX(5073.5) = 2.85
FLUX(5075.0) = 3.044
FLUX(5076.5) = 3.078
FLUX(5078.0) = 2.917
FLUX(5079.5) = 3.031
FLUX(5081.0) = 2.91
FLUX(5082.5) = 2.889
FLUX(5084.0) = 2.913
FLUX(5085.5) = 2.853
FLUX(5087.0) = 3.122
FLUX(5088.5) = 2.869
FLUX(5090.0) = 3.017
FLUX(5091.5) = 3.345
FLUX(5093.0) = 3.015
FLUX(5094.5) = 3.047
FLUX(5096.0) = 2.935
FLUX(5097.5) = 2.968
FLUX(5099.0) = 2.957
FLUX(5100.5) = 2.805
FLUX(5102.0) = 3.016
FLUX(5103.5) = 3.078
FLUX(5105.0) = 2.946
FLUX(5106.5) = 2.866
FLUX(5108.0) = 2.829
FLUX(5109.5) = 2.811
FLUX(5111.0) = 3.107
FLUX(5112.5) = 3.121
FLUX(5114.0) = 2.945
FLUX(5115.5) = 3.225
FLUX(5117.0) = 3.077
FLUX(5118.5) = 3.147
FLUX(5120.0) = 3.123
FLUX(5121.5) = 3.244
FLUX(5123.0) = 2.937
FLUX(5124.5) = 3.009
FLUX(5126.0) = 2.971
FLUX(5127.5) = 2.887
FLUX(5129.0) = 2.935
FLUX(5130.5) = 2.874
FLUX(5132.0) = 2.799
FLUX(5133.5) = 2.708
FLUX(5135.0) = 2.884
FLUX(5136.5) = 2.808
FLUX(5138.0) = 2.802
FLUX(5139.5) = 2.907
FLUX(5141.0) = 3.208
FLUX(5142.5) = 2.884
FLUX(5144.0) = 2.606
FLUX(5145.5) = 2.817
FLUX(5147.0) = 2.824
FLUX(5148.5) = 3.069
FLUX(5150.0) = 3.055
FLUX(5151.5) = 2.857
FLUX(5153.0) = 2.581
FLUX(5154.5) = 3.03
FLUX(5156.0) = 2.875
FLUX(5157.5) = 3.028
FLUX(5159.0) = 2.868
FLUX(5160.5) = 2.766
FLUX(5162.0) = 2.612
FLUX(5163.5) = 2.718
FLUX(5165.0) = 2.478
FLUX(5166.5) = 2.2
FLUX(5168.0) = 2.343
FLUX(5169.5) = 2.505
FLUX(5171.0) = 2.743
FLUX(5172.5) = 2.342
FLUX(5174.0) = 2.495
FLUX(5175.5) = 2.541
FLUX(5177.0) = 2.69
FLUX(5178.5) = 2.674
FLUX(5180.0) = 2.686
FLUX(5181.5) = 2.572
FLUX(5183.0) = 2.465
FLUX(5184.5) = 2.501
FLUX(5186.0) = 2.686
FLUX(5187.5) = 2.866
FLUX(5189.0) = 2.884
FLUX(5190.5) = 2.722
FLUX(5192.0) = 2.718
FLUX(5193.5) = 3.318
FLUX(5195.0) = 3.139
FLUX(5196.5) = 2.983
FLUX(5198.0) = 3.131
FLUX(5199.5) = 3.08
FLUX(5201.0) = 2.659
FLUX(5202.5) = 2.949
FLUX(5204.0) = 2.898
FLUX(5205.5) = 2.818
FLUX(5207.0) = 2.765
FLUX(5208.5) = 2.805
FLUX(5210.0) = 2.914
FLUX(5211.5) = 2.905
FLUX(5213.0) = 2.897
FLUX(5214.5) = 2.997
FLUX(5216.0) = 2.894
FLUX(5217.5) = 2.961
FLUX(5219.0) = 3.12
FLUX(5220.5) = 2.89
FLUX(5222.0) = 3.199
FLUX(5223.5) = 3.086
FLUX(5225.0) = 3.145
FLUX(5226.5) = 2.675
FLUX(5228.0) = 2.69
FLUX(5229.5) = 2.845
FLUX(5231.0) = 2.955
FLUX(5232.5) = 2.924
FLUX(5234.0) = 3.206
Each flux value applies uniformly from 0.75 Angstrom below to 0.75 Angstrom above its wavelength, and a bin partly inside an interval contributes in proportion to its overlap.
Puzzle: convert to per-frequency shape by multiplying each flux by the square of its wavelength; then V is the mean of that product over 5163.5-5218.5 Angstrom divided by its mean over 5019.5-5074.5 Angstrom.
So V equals 0.95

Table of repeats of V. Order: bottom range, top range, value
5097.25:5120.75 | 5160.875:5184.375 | 0.87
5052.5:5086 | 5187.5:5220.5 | 1.00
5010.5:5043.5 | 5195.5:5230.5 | 1.06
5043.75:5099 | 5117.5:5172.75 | 0.95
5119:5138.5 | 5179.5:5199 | 0.99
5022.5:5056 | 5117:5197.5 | 0.98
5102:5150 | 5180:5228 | 1.01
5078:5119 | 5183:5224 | 1.01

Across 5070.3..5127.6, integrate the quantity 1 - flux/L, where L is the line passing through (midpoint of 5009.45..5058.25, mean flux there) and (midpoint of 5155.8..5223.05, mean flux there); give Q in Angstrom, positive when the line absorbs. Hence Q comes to -2.34 Angstrom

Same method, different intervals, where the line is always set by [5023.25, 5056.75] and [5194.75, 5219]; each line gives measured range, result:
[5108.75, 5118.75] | -0.3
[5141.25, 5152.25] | 0.2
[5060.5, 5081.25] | -1.1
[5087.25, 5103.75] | -0.2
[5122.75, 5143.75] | 0.4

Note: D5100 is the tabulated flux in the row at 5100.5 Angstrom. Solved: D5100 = 2.805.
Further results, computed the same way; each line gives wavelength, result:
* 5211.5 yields 2.905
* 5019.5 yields 2.942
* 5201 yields 2.659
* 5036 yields 3.225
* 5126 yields 2.971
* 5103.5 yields 3.078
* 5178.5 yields 2.674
